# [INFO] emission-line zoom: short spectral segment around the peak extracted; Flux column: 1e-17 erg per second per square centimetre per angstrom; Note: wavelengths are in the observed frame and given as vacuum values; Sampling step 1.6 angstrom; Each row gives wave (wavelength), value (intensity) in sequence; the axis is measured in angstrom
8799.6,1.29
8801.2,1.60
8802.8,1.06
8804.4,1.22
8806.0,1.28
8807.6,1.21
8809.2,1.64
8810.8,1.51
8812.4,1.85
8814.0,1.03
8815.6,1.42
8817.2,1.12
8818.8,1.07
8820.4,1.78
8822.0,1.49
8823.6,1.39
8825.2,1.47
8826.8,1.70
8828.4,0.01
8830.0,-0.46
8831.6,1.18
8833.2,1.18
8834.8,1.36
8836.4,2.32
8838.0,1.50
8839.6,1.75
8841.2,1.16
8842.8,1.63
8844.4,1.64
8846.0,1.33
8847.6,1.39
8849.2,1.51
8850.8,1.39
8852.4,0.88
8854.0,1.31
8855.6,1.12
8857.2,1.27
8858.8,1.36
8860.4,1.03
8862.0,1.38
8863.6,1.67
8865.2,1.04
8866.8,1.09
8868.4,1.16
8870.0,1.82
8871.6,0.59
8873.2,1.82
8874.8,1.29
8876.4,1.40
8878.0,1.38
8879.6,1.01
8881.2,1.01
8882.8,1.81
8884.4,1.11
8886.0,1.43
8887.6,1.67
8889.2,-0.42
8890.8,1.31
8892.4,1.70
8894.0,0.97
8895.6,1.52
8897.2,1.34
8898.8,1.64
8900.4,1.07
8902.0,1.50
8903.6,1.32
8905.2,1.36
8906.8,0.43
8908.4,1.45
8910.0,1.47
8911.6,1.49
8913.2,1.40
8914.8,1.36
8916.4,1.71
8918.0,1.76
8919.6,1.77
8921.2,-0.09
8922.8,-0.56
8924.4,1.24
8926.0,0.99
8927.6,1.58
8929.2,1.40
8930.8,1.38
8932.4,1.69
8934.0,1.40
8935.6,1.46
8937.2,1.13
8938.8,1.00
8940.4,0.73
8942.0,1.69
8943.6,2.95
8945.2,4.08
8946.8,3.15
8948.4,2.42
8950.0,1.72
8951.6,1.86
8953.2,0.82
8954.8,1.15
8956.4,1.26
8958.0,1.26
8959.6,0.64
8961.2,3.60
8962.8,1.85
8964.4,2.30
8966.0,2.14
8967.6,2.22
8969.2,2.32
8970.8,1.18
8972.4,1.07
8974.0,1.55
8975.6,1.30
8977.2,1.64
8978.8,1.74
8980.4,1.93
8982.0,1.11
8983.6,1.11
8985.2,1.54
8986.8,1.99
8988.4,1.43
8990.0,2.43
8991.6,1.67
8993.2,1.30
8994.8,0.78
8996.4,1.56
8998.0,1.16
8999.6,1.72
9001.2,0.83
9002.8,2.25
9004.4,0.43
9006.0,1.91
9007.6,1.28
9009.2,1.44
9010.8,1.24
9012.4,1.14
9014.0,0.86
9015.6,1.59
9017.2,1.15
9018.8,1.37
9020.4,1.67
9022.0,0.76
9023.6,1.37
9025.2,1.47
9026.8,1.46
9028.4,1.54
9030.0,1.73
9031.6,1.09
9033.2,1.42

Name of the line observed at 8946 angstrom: [S II] 6716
